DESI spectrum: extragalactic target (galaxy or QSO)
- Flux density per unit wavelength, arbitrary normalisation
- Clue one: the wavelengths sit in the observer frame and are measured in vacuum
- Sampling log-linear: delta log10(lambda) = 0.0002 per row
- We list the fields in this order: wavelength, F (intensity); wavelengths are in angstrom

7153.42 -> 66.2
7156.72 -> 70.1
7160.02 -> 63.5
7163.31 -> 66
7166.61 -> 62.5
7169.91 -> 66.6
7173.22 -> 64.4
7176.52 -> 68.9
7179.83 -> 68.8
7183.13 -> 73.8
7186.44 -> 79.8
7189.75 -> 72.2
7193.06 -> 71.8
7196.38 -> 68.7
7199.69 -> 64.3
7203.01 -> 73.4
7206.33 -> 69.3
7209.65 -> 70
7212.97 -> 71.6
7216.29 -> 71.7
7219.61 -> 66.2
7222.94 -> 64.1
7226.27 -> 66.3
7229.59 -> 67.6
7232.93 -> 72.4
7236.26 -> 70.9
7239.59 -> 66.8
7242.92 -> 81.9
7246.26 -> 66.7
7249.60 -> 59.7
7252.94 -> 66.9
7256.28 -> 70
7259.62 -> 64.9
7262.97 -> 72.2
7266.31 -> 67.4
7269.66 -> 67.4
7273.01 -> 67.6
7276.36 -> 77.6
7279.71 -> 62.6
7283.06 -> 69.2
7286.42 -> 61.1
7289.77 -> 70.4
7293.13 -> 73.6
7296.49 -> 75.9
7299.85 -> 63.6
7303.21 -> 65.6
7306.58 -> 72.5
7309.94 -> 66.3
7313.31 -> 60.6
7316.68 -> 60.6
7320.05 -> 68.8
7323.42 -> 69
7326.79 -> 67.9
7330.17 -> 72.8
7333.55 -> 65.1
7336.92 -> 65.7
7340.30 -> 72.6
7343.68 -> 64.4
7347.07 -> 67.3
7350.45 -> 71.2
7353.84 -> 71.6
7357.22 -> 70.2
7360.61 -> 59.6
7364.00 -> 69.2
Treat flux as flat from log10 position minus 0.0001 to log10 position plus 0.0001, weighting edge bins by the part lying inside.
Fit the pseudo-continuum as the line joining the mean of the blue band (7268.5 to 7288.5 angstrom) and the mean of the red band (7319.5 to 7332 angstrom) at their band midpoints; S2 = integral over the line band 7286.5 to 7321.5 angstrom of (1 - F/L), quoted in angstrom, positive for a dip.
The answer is 0.63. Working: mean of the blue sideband 67.7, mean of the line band 67.5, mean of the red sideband 69.6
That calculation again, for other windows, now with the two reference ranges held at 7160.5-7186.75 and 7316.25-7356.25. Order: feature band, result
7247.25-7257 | 0.43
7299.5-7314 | 0.43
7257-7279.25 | -0.30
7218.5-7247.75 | -0.47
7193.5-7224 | -0.40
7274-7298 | -0.59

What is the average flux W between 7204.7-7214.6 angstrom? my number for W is 70.3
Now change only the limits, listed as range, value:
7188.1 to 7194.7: 72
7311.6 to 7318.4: 60.6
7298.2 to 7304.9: 64.6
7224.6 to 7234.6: 68.7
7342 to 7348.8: 65.9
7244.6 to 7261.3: 65.6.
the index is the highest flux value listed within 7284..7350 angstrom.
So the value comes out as 75.9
